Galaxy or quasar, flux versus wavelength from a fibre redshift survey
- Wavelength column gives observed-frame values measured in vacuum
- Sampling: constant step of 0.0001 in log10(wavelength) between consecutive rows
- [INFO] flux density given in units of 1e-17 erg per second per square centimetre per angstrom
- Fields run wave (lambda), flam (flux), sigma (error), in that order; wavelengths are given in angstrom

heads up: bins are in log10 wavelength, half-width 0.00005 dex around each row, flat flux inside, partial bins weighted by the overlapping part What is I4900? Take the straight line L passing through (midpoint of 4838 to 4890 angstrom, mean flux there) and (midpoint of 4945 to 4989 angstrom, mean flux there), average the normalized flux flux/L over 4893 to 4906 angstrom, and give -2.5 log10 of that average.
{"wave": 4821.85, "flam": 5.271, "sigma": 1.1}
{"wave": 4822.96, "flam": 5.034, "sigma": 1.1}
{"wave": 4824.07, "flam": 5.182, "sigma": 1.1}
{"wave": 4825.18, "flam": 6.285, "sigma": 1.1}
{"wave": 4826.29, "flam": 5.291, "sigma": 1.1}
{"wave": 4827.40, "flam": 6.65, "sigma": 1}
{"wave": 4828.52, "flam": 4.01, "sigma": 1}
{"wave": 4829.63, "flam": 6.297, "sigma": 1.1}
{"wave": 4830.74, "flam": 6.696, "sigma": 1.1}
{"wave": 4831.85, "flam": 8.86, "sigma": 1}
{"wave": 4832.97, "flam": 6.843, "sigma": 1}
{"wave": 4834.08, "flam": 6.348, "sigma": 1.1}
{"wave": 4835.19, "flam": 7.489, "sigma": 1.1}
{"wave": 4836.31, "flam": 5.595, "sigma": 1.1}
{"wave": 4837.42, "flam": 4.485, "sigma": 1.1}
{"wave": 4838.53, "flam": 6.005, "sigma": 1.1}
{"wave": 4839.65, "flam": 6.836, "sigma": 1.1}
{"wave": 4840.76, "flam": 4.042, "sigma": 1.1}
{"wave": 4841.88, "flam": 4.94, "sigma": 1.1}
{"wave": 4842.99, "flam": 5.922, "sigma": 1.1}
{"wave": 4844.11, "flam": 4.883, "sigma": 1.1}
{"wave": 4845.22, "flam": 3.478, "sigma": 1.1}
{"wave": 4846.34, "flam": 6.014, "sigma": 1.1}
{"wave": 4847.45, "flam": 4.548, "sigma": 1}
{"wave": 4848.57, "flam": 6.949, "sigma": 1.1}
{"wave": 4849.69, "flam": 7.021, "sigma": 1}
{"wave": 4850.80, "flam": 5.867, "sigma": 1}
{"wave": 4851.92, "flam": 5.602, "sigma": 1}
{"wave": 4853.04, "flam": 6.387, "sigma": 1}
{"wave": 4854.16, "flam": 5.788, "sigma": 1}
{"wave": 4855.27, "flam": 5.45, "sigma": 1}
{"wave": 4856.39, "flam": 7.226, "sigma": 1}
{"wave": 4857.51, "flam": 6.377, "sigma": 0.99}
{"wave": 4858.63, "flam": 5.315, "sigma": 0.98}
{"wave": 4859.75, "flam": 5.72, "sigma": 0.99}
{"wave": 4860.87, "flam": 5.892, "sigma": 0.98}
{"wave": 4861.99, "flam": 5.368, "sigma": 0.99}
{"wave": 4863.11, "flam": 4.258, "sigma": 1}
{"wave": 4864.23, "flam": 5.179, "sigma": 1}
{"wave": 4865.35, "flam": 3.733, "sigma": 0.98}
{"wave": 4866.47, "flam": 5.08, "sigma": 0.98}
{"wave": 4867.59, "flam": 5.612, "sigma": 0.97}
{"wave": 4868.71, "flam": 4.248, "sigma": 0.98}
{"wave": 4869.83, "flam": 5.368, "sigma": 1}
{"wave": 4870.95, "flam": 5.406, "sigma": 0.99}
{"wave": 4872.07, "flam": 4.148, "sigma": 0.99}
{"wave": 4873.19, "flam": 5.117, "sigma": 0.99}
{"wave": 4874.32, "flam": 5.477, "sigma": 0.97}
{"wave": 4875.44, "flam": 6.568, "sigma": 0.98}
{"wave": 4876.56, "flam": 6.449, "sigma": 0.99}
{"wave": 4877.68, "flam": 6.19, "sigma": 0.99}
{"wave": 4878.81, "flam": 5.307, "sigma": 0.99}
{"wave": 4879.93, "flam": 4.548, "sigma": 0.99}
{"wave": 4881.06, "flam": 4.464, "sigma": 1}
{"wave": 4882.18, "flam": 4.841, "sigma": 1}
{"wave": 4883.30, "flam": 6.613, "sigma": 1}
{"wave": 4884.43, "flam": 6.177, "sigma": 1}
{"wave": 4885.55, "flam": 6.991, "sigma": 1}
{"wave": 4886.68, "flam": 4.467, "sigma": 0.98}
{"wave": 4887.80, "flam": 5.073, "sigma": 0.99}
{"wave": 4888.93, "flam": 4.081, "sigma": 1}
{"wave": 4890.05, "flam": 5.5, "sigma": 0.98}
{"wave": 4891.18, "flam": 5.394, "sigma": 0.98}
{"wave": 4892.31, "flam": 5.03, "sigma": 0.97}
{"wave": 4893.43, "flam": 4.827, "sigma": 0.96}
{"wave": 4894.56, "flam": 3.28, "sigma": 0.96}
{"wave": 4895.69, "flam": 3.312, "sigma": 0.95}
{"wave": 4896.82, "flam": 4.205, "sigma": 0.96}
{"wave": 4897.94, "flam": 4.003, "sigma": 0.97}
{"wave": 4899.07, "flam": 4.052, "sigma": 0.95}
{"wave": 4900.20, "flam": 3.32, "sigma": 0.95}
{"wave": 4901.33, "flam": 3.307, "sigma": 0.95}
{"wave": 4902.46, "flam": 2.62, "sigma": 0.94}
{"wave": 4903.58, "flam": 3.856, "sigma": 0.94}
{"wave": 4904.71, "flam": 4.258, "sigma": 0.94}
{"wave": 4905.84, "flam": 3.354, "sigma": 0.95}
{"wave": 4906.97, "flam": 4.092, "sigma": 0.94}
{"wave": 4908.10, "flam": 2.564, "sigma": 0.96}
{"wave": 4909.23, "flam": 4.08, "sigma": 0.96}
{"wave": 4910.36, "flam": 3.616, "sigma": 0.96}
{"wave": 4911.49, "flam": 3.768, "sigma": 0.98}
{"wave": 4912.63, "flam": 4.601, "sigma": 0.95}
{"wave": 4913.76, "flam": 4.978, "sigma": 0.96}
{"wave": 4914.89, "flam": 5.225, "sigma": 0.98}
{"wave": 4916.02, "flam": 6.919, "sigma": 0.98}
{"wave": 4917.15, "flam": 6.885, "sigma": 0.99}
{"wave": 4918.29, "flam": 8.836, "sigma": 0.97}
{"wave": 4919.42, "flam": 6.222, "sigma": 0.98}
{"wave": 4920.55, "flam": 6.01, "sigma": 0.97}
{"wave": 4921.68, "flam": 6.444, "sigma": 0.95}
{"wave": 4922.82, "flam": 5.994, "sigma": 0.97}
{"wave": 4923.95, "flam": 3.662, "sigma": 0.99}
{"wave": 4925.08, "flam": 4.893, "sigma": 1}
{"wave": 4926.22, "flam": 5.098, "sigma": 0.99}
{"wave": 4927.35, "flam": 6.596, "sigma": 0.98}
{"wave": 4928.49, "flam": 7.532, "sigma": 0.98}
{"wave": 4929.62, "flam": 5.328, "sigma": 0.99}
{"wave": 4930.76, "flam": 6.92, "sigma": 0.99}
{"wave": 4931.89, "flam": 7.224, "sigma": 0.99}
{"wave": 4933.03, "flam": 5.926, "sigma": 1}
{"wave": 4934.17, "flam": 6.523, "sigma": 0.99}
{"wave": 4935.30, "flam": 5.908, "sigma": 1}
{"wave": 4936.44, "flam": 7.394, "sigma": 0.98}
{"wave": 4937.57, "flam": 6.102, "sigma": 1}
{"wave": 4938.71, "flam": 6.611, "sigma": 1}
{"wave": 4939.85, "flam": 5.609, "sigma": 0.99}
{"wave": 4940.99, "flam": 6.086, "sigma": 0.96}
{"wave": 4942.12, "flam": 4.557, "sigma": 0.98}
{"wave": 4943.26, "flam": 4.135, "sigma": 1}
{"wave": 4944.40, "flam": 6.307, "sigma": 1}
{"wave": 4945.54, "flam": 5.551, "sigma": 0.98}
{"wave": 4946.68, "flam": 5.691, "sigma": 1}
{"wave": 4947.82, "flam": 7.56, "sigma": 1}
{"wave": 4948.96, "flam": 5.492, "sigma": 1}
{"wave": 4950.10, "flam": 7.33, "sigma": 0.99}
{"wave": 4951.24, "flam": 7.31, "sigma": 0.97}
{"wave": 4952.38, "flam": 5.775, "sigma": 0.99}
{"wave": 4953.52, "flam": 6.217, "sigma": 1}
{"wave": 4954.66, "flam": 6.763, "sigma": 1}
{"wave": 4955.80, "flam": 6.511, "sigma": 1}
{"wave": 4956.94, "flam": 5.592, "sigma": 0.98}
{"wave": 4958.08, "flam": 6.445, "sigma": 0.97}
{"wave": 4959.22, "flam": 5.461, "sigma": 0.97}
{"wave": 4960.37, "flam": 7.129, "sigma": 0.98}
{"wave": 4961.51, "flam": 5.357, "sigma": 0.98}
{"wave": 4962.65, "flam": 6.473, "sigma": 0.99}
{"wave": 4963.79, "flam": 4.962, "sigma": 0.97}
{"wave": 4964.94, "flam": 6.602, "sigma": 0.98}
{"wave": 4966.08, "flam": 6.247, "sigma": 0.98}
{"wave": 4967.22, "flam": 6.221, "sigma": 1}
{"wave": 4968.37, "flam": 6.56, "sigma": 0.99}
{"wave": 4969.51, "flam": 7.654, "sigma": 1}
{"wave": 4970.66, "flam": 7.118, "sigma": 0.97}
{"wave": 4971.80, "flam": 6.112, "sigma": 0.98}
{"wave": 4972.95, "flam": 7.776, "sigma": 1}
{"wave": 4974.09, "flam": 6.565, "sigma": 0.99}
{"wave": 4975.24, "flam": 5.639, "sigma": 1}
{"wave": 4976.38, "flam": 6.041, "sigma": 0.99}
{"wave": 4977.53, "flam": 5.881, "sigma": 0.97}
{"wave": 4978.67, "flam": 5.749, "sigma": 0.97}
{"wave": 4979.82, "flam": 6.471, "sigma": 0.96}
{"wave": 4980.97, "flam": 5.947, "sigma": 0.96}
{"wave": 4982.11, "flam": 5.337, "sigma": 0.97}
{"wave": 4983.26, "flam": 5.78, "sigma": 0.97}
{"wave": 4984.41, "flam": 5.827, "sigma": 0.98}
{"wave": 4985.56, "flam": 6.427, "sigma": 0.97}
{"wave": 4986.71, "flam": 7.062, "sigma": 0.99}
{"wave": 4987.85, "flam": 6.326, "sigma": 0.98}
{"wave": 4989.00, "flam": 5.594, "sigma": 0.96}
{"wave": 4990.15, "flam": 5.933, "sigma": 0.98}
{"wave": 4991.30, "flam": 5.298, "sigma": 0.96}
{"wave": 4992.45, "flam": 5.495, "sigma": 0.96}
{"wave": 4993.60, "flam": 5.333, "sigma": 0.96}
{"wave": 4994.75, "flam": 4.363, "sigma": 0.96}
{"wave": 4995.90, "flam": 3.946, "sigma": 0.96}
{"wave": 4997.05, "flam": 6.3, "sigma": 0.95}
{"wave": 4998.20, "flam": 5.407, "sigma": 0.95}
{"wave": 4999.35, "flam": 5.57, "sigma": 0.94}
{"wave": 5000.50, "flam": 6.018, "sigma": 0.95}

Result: 0.48 mag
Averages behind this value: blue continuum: 5.46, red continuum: 6.28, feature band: 3.7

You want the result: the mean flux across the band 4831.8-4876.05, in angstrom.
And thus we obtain 5.6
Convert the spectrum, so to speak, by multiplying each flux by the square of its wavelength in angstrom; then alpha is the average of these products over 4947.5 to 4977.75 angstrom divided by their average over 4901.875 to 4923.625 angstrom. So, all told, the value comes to 1.32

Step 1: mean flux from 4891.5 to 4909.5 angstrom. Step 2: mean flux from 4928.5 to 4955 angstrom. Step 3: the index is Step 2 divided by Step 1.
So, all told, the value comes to 1.64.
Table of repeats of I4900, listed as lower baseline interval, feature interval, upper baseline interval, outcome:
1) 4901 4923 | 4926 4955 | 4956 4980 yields -0.12 mag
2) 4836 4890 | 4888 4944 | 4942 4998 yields 0.13 mag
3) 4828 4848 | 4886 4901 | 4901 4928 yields 0.19 mag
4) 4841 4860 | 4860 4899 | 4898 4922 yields 0.03 mag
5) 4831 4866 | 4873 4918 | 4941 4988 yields 0.24 mag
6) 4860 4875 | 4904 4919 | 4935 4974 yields 0.17 mag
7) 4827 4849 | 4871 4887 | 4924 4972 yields 0.08 mag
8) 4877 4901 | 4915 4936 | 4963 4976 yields -0.12 mag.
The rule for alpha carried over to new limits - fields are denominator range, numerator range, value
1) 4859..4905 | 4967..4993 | 1.33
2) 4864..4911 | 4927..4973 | 1.39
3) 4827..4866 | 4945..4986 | 1.14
